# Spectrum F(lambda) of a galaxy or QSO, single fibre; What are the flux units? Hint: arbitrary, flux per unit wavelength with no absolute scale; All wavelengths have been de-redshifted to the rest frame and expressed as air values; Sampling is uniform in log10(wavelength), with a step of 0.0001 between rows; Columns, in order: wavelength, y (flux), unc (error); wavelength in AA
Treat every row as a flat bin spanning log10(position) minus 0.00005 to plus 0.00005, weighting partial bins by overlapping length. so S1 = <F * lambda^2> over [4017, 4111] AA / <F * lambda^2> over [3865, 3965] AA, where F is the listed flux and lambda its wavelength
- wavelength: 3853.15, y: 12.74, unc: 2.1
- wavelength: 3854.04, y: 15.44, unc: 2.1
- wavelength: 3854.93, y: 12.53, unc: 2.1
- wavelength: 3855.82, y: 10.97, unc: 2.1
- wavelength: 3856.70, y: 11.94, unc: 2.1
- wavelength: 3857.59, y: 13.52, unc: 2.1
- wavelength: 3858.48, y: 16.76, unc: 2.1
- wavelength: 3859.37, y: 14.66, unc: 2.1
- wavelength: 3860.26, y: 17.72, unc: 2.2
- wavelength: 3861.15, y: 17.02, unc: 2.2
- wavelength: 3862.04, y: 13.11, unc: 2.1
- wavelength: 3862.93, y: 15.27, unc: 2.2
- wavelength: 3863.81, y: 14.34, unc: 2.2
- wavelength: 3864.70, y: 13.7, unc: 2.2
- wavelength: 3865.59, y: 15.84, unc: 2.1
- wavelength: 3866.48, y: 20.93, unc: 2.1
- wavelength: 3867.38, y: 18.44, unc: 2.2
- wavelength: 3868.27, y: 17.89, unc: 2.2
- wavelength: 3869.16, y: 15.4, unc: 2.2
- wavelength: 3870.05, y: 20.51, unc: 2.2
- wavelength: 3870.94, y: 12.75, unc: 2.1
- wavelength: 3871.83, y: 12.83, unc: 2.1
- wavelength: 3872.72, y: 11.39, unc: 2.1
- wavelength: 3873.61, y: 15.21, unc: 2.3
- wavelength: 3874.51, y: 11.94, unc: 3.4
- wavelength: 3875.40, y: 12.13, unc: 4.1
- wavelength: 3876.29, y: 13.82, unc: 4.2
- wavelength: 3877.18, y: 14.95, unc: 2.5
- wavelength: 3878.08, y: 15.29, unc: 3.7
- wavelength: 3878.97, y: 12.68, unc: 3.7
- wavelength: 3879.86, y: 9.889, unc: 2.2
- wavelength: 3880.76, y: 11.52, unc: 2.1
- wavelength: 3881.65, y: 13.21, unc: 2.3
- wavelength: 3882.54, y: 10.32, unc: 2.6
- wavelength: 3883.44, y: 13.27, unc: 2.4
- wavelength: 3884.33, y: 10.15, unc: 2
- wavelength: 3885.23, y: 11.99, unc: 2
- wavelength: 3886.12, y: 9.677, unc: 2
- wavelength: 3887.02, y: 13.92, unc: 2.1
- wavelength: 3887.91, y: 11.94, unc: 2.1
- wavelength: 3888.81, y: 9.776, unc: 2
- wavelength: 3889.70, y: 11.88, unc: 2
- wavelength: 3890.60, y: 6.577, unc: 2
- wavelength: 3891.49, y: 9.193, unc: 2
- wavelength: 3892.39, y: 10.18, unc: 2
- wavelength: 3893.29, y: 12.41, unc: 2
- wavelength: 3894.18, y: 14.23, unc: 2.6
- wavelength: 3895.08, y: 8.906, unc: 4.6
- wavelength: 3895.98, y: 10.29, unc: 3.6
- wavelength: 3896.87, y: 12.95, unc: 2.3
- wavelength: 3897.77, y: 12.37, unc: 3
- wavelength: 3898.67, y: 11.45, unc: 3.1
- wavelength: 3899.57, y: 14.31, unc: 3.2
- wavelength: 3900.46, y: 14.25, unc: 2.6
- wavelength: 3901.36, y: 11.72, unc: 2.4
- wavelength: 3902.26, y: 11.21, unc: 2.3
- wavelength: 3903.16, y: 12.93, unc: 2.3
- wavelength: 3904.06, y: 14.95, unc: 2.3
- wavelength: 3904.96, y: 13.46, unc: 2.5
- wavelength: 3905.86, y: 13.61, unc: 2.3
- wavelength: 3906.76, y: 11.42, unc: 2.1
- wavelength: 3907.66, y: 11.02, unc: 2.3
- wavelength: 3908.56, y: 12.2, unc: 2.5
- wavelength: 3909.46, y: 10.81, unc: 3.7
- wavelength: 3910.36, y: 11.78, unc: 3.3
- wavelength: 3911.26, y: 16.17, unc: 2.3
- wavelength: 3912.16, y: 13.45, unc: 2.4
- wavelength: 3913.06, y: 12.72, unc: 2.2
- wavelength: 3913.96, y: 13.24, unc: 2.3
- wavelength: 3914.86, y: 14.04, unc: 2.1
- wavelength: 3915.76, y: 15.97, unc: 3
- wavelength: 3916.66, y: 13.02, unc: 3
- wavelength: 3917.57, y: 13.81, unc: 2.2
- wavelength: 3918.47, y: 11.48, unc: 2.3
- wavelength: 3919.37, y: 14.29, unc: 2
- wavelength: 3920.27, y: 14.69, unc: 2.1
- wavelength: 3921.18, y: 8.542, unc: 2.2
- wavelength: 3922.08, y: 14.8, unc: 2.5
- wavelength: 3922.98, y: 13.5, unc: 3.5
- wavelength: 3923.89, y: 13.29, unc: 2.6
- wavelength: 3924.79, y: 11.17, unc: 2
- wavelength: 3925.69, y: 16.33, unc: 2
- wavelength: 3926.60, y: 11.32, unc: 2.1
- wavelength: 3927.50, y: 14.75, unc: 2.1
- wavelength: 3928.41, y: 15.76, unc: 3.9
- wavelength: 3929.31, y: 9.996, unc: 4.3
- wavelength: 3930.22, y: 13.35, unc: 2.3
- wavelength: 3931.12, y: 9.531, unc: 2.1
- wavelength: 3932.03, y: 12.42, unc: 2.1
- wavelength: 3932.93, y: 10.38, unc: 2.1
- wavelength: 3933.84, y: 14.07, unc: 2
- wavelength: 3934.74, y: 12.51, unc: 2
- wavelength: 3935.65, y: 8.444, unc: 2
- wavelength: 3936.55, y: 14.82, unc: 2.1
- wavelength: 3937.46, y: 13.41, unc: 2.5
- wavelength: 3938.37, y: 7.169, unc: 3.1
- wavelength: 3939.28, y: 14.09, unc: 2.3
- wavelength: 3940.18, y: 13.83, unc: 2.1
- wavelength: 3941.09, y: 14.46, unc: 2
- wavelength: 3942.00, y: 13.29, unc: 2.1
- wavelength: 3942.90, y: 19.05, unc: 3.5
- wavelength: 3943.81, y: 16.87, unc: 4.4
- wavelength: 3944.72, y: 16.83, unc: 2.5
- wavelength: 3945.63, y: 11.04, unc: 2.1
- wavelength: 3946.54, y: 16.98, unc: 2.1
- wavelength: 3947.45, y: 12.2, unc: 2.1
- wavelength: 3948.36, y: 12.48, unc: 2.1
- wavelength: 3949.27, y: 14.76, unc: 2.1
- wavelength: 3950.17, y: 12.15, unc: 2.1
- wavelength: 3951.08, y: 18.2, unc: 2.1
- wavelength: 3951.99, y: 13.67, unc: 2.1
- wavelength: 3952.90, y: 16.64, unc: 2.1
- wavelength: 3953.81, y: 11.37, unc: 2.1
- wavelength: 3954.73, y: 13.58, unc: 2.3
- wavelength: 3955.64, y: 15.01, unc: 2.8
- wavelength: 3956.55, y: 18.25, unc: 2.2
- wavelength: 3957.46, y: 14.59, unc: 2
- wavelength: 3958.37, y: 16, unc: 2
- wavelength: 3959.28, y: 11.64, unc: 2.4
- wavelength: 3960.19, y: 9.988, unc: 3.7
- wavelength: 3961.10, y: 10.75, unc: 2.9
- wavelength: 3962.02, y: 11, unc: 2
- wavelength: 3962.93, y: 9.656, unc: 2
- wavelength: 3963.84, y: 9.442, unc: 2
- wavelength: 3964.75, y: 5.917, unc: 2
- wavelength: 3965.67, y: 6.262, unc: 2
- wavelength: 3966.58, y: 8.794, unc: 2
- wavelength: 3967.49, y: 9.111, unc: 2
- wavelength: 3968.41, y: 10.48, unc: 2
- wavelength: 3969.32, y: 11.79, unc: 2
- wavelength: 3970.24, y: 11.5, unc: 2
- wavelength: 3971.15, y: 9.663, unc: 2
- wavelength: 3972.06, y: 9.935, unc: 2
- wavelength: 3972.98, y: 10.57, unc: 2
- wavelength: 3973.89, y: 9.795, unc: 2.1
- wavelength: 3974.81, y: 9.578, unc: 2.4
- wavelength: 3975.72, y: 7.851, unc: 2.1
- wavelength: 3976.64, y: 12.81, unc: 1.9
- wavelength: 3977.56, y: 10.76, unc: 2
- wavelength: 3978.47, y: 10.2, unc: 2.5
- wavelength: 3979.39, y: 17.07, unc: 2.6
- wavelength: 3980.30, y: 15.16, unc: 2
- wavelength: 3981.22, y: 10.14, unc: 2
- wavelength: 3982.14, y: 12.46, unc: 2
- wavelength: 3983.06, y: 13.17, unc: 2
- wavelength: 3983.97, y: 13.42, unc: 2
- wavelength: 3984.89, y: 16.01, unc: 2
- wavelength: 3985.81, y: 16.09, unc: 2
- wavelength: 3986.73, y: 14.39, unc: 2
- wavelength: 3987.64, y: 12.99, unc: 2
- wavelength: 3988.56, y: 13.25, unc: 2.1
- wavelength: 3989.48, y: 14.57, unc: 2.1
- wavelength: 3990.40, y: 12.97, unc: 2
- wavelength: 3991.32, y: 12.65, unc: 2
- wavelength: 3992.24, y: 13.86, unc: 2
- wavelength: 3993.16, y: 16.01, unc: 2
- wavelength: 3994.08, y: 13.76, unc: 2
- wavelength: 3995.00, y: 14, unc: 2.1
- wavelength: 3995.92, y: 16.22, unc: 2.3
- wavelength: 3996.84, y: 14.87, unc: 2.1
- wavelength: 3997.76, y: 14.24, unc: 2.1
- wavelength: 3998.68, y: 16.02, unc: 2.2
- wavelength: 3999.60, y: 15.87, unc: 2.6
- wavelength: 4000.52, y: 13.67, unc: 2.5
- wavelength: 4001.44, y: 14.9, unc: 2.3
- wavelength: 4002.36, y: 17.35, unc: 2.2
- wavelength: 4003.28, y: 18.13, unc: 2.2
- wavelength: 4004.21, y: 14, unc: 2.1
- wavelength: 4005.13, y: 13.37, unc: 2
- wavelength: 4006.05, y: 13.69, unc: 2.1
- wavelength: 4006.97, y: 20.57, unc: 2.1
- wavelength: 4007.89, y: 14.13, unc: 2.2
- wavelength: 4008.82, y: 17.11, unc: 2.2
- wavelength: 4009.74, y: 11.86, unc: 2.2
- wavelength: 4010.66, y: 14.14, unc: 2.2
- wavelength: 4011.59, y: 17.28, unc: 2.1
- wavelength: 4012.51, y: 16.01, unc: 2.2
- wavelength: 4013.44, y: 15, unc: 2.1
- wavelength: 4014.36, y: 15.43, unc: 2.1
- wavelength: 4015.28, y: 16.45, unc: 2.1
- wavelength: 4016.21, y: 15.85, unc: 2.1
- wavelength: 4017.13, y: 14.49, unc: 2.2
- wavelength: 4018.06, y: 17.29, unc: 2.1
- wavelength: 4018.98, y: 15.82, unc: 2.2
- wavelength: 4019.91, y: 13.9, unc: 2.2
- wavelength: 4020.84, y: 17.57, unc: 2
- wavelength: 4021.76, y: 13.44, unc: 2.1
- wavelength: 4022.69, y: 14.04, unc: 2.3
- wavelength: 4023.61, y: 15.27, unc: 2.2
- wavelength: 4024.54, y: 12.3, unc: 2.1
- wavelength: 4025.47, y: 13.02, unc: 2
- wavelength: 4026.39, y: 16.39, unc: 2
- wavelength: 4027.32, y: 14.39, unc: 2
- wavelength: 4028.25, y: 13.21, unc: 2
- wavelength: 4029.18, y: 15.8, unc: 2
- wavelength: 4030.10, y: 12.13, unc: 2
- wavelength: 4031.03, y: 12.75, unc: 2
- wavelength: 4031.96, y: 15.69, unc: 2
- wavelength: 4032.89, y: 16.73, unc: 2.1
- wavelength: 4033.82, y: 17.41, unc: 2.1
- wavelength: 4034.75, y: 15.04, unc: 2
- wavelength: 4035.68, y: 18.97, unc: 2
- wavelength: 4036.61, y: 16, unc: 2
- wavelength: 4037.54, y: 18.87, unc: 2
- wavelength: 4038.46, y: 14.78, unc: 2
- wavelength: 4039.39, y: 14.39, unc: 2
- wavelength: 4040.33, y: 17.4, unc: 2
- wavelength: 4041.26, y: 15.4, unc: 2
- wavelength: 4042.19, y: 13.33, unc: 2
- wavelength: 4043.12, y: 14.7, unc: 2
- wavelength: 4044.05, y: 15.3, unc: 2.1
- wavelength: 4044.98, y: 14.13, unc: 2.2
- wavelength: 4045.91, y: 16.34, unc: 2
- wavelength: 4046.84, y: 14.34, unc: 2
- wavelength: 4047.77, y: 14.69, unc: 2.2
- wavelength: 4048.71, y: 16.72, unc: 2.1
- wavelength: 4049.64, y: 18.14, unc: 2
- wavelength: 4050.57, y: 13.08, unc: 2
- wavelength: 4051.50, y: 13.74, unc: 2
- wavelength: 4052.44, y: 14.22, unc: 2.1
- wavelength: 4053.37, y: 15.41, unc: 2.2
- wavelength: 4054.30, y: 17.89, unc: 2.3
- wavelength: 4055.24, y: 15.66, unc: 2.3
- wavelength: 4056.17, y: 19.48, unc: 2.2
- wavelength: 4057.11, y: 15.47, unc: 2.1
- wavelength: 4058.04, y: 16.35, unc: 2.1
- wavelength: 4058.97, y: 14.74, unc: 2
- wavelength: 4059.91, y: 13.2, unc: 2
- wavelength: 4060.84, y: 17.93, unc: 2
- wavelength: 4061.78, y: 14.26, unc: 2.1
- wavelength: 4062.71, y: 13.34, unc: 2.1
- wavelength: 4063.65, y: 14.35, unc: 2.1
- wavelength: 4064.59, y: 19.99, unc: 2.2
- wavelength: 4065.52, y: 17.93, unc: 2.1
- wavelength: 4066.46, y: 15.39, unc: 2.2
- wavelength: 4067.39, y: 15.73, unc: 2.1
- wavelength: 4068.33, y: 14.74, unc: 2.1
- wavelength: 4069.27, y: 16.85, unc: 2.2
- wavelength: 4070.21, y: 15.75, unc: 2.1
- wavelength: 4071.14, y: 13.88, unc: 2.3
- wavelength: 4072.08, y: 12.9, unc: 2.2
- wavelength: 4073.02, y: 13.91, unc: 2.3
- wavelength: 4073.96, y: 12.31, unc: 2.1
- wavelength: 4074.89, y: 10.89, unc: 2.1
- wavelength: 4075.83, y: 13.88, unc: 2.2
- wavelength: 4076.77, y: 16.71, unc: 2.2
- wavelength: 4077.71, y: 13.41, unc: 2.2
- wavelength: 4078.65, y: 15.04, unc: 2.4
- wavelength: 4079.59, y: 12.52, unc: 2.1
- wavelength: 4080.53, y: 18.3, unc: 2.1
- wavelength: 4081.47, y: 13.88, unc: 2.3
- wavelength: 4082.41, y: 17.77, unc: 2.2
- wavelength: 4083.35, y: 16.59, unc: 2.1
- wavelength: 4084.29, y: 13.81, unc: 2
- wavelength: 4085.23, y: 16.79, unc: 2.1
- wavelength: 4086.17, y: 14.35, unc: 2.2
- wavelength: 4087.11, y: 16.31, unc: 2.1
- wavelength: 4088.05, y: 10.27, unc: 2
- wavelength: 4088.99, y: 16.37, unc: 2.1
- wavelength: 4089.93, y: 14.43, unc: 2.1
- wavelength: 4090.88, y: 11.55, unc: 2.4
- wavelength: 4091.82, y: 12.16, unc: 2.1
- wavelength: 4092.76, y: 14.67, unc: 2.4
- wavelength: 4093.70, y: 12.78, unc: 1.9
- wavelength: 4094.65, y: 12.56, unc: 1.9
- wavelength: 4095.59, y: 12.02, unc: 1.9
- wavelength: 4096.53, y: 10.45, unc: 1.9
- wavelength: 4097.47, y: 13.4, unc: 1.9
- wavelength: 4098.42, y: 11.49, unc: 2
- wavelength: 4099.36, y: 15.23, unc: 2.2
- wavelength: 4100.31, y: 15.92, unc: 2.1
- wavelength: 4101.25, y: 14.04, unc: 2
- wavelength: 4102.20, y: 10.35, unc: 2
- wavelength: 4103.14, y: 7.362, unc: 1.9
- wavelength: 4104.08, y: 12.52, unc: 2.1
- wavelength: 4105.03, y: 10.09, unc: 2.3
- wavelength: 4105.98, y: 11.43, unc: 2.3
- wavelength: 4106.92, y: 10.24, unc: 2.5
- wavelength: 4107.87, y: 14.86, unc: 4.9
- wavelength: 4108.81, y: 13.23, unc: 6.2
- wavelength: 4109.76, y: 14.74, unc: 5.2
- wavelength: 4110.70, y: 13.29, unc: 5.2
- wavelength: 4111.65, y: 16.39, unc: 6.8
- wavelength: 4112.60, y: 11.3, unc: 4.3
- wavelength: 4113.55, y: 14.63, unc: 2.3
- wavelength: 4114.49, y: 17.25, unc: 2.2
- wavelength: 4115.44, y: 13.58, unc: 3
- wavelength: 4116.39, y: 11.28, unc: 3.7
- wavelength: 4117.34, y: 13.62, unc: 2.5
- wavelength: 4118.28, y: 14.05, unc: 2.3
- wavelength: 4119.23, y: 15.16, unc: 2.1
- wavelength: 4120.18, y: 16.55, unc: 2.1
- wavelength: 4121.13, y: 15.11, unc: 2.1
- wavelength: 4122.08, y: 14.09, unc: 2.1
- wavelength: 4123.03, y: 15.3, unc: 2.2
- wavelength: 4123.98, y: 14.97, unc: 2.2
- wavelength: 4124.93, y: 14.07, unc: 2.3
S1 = 1.21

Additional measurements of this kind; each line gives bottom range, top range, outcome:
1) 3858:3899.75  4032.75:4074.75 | 1.28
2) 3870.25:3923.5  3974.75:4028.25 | 1.22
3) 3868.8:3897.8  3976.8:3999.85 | 1.21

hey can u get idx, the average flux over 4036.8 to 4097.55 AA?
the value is 14.9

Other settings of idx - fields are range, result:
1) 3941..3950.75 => 14.6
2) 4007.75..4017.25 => 15.3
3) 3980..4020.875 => 14.9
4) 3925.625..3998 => 12.8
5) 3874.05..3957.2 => 12.9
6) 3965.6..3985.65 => 11.4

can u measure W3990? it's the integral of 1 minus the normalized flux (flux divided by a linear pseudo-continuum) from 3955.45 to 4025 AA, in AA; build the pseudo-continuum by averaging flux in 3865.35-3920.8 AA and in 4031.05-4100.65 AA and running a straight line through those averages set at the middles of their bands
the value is 3.21 AA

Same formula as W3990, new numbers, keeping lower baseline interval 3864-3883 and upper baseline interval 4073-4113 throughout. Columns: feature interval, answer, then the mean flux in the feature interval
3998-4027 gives -3.2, 15.3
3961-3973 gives 3.8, 9.56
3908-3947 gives 2.4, 13.2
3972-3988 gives 1.7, 12.4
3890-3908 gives 3.0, 11.9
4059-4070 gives -1.8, 15.7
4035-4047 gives -1.8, 15.7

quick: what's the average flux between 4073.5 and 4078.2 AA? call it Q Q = 13.5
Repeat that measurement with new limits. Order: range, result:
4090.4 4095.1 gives 12.7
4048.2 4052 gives 15.4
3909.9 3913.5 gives 13.5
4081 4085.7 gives 15.8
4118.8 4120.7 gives 15.8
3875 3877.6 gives 13.7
